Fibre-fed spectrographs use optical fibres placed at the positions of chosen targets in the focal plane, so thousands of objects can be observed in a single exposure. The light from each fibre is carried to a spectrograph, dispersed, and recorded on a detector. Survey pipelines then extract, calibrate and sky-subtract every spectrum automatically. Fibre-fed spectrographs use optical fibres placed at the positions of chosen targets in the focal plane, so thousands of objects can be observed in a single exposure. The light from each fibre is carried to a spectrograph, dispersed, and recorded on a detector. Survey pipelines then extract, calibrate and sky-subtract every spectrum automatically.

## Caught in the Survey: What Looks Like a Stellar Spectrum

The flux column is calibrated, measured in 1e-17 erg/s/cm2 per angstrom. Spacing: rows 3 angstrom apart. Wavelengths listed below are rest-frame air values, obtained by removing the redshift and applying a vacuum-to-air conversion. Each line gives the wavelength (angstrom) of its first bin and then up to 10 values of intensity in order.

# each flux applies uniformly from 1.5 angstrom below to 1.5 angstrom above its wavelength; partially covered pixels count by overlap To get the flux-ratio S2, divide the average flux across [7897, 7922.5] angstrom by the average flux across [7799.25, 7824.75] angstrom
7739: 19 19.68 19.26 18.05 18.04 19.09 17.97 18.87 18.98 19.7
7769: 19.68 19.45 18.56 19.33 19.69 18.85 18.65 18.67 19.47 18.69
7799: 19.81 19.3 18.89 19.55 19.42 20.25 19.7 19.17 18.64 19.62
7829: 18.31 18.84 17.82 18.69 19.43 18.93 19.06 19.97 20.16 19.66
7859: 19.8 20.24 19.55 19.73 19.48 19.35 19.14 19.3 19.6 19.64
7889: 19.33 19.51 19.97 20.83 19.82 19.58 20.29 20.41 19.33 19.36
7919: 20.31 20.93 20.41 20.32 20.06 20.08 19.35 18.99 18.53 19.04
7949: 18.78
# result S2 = 1.03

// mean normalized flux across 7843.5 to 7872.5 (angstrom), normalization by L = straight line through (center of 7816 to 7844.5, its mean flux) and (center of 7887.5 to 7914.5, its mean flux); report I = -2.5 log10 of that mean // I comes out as -0.02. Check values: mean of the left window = 18.9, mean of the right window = 19.9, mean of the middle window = 19.7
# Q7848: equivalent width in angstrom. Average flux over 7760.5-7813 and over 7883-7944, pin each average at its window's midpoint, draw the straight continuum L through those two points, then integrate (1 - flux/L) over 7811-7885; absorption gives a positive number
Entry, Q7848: 0.7 angstrom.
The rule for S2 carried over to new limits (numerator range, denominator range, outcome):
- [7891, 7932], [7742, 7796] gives 1.06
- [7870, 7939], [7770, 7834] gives 1.03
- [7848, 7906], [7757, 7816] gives 1.03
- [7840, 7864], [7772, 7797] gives 1.03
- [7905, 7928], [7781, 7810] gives 1.05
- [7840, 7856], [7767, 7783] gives 1.01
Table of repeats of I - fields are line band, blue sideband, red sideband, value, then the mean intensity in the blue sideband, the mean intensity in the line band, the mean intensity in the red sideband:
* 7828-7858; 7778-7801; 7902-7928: 0.02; 19.1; 19.1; 20.1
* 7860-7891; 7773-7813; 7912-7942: 0.00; 19.2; 19.5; 19.9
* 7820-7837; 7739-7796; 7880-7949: 0.04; 19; 18.7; 19.8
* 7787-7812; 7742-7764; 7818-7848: -0.02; 18.7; 19.2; 18.9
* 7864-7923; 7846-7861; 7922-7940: 0.01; 19.8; 19.8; 20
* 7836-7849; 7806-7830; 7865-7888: 0.02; 19.3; 19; 19.5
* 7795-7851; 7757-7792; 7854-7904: 0.01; 19.1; 19.2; 19.7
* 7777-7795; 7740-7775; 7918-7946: 0.00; 19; 19.1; 19.8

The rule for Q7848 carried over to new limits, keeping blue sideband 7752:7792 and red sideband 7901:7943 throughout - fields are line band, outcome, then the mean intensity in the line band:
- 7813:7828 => -0.1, 19.4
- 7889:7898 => -0.1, 19.9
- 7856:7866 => -0.2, 19.8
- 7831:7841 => 0.4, 18.6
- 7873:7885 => 0.2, 19.4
